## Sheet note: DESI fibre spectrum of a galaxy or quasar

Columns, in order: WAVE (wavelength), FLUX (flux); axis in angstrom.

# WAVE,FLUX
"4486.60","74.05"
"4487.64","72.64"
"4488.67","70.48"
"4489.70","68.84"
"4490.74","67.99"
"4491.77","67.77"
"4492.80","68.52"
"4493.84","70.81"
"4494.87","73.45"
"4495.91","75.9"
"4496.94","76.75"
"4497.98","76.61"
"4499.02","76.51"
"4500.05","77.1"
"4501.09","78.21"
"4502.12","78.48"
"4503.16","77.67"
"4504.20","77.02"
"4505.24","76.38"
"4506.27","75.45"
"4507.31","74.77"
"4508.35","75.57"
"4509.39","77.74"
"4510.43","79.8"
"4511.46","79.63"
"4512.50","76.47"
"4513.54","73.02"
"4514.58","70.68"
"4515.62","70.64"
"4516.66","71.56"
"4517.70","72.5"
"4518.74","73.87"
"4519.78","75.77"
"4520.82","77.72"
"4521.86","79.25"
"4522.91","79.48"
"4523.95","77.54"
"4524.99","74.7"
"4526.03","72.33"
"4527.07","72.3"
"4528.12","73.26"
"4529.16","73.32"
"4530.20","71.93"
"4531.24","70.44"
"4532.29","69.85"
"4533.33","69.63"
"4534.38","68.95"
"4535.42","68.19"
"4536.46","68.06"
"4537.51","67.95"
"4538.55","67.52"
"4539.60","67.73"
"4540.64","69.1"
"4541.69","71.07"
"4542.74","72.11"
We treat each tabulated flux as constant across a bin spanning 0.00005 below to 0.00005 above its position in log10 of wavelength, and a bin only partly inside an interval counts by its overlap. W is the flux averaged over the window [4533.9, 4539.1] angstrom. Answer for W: 68.2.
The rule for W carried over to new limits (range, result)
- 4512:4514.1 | 74.6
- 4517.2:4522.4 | 75.8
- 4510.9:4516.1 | 74.3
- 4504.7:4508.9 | 75.5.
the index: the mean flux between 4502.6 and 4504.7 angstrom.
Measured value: 77.1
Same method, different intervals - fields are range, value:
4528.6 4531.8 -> 71.9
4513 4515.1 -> 71.8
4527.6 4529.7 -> 73.5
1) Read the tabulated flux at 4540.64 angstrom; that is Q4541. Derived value 69.1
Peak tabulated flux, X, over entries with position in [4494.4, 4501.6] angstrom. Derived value 78.21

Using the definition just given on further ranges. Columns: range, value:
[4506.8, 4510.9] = 79.8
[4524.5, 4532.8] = 74.7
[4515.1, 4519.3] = 73.87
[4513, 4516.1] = 73.02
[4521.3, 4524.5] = 79.48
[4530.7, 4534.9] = 70.44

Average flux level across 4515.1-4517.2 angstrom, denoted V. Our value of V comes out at 71.1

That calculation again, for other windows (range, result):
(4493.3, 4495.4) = 71.9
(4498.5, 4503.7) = 77.6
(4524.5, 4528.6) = 73.1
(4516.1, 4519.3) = 72.7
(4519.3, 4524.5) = 77.9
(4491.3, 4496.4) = 71.3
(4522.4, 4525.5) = 77.3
